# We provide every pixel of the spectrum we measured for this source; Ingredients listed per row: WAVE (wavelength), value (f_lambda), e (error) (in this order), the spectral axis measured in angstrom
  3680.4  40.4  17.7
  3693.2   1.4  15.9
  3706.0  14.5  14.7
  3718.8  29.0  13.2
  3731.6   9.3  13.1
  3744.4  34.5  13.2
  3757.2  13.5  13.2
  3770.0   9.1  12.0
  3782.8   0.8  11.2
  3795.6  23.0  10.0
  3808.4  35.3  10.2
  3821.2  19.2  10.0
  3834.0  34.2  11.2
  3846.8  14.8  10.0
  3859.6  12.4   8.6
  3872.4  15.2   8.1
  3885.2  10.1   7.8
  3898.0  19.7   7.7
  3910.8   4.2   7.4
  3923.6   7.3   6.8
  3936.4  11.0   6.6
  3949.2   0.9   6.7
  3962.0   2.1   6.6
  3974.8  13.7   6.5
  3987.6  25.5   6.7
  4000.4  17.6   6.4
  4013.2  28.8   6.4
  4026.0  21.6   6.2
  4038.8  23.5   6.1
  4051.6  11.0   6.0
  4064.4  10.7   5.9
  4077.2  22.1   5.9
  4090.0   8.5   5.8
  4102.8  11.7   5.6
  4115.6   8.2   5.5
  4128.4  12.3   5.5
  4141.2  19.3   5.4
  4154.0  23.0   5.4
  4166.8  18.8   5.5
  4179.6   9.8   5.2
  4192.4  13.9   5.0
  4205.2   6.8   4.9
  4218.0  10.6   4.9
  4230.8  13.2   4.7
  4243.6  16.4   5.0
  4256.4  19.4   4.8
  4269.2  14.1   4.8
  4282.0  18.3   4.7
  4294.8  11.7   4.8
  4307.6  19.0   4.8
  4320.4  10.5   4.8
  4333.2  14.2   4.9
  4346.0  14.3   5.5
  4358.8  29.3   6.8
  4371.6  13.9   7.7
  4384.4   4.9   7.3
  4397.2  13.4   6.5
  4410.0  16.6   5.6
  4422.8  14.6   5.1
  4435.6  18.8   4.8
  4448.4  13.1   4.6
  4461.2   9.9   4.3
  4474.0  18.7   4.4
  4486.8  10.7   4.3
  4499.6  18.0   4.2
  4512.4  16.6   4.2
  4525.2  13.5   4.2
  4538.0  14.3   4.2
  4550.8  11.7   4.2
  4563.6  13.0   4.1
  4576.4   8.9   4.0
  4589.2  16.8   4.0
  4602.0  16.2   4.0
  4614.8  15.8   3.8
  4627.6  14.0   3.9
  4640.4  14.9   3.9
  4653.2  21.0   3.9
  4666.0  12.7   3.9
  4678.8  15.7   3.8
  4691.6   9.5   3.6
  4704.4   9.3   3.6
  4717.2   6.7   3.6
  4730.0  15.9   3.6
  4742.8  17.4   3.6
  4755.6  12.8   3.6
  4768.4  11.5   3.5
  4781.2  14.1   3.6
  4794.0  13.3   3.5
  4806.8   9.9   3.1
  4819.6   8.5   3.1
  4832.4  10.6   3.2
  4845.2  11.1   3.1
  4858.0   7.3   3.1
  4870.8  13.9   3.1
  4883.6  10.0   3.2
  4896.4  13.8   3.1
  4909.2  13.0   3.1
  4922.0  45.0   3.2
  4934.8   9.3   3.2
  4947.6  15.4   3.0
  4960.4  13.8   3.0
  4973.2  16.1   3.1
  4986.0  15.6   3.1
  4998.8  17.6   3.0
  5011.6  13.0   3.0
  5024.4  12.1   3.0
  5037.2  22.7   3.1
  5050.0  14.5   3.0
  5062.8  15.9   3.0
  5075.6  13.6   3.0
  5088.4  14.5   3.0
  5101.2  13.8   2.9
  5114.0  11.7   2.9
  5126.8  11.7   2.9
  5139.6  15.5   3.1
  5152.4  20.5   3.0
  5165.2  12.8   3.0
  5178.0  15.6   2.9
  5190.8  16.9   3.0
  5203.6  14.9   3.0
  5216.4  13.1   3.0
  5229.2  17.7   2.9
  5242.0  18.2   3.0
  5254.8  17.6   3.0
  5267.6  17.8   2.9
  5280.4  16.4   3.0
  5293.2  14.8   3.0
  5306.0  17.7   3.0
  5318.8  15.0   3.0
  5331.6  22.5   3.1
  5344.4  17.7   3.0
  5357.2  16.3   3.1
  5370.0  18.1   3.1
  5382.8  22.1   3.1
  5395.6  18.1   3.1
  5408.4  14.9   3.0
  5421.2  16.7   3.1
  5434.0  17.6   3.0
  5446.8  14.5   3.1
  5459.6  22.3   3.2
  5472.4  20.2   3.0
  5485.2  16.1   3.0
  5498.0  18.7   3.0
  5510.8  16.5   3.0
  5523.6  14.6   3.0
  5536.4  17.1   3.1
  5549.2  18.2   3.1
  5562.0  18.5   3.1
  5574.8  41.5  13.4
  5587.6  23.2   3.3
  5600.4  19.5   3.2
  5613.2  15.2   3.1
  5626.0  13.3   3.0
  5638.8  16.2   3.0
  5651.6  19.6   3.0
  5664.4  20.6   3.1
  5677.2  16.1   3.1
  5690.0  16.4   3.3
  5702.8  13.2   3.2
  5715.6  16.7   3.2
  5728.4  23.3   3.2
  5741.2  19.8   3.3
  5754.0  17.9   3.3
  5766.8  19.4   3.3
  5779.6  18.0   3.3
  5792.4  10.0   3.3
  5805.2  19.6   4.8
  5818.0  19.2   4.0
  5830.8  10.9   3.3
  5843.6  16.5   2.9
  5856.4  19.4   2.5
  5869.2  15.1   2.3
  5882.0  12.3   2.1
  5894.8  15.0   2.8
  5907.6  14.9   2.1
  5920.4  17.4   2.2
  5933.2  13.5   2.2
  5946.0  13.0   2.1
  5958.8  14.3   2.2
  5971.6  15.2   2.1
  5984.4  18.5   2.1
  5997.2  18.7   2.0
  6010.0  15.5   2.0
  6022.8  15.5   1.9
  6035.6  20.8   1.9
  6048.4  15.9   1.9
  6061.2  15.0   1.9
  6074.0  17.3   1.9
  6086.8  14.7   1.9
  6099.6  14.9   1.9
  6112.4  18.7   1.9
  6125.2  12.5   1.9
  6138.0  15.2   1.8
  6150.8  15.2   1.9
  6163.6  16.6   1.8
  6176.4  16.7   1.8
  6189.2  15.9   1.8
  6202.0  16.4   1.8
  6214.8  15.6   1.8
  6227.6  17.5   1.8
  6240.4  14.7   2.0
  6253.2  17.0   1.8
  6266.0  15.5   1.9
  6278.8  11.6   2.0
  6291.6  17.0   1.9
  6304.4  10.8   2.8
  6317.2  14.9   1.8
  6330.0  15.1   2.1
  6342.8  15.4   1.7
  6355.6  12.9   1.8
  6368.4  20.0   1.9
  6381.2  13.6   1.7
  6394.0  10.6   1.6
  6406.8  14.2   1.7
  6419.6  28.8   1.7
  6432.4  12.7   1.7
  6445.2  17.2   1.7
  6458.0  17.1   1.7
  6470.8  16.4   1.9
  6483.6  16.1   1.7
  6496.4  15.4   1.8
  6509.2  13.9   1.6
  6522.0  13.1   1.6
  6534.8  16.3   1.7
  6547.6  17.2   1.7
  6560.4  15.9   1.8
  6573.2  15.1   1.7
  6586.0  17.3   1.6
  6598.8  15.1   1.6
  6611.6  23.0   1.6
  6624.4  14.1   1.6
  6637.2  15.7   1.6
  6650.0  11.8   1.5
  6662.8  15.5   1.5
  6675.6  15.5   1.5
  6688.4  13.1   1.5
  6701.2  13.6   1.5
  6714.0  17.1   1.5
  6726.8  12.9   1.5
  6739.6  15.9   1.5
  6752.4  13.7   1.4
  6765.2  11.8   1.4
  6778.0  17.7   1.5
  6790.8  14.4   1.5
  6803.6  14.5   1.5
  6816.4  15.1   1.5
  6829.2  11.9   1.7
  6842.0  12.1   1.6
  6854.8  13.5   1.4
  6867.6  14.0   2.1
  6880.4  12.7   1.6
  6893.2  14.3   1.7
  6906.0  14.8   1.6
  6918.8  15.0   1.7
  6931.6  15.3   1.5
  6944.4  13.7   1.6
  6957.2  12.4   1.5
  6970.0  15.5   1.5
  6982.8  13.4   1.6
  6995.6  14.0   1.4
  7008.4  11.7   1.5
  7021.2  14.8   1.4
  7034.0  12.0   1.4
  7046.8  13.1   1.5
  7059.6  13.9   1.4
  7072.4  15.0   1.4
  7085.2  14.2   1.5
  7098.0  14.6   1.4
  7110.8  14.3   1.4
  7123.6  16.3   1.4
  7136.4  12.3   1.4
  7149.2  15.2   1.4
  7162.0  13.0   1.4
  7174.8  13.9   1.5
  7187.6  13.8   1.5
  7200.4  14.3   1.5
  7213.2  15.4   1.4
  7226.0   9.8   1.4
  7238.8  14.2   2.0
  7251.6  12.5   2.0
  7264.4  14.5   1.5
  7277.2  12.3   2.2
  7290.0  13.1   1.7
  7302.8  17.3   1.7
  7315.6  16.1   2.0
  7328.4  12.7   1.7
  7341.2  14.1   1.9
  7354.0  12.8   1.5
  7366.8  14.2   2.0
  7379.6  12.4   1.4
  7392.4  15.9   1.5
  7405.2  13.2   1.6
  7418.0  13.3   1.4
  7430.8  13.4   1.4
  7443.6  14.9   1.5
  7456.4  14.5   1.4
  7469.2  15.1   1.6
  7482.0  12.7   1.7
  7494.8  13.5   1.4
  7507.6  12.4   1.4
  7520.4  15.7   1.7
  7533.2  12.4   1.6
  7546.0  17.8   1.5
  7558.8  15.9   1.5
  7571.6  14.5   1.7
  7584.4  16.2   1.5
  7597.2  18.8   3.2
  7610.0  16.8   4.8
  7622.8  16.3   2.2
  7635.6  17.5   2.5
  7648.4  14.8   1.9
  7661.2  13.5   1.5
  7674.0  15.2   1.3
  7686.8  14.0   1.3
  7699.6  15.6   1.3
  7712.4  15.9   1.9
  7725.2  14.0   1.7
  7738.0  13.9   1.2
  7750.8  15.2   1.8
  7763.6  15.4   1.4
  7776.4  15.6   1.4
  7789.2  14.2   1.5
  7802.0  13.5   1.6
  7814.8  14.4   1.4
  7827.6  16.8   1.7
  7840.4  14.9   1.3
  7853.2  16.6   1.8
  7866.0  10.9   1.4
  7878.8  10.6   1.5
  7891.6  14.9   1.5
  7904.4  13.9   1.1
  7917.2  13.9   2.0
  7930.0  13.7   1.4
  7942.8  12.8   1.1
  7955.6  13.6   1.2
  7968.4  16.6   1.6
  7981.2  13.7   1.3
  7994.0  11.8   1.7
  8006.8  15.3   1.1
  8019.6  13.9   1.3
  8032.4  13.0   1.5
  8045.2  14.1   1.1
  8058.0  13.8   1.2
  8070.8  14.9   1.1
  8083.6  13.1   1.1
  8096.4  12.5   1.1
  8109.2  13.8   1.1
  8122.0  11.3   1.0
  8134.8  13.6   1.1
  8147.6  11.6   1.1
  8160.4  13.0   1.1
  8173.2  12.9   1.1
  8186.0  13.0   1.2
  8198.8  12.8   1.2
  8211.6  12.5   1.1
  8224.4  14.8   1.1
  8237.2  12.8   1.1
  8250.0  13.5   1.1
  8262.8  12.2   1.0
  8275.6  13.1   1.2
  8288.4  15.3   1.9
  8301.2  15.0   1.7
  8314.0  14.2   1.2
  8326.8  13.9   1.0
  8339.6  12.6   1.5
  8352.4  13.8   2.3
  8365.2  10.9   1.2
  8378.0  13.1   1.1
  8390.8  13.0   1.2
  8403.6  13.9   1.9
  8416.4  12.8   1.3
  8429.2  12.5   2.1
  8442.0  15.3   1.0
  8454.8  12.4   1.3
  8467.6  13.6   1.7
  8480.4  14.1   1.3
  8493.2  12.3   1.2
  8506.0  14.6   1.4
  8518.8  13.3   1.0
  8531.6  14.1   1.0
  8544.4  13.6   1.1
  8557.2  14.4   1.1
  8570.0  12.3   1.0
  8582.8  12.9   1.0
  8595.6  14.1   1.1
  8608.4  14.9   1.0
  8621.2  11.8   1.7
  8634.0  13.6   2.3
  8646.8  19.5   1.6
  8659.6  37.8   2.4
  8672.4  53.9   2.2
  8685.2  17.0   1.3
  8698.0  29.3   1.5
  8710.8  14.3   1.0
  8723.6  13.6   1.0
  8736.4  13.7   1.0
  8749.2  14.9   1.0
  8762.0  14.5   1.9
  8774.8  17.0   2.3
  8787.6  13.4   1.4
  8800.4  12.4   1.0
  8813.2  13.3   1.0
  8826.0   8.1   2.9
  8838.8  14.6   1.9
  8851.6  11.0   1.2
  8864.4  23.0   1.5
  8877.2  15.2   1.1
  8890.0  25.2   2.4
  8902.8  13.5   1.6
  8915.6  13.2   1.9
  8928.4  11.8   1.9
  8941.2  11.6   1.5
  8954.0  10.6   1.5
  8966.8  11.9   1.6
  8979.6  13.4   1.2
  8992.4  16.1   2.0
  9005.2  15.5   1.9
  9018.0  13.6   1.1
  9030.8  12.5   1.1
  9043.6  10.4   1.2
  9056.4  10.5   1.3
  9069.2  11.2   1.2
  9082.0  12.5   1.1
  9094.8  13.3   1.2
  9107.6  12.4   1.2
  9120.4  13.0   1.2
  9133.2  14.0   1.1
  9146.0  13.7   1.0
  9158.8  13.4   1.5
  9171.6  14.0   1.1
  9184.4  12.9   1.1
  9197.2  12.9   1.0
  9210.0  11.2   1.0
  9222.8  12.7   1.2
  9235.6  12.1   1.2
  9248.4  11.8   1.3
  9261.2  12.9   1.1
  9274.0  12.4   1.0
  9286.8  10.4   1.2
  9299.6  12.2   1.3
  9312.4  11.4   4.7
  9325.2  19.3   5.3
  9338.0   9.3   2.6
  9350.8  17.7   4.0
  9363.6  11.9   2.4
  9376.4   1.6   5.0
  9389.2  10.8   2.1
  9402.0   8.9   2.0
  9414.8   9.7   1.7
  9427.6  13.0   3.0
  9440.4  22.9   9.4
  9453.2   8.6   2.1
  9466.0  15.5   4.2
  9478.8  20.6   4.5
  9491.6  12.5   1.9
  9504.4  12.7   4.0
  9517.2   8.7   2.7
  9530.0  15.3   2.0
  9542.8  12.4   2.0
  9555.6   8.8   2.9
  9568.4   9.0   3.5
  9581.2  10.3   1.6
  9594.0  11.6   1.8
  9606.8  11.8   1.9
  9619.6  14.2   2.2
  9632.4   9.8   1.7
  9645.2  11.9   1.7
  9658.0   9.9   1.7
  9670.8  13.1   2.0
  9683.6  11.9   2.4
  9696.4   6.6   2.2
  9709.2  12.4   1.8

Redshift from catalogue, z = 0.32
